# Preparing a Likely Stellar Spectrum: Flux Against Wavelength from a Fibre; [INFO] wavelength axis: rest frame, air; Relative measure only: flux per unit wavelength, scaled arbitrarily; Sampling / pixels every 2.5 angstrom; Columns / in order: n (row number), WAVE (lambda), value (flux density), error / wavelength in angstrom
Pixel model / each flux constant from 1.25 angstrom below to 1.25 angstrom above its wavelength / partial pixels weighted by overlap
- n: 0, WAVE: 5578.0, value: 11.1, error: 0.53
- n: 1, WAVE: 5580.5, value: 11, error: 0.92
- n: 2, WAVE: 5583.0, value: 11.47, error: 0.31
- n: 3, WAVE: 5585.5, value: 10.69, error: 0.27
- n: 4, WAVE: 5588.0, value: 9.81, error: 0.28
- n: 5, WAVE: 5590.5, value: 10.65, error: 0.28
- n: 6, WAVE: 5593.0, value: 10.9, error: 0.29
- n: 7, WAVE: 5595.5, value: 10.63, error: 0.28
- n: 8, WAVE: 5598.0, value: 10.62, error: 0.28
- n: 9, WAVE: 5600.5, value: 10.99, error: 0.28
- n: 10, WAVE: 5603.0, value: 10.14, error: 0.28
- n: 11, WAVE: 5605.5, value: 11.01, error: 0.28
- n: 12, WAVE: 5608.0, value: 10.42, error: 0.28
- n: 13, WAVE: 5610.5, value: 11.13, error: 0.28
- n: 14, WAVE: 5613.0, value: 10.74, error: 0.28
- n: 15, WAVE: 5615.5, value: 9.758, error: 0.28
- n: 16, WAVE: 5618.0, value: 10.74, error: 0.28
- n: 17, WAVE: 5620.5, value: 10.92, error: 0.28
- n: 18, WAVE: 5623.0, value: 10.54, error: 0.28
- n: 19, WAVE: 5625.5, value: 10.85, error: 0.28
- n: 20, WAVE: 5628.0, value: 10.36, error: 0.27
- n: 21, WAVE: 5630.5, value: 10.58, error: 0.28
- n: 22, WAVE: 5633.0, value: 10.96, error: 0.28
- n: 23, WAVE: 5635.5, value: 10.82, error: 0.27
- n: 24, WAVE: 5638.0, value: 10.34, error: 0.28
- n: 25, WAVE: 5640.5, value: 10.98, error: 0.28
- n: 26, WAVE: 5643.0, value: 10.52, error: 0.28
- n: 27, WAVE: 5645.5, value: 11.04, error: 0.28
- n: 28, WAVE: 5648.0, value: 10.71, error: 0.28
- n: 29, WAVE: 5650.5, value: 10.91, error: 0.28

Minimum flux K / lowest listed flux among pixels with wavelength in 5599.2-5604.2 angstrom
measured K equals 10.14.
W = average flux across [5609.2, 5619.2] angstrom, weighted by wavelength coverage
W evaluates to 10.6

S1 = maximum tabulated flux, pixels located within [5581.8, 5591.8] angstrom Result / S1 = 11.47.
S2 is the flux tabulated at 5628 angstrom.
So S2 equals 10.36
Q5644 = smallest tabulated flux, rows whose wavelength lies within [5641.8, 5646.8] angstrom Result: 10.52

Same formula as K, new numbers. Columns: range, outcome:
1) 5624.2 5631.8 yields 10.36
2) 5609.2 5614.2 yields 10.74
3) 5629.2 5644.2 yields 10.34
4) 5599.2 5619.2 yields 9.758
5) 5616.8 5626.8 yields 10.54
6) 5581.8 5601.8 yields 9.81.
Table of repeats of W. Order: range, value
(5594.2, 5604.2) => 10.6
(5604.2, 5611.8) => 10.8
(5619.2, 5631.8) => 10.7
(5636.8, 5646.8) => 10.7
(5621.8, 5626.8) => 10.7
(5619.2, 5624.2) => 10.7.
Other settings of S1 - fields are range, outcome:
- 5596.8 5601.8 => 10.99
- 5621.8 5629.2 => 10.85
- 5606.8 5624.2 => 11.13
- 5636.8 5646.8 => 11.04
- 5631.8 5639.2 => 10.96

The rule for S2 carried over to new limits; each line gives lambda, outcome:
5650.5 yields 10.91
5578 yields 11.1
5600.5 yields 10.99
